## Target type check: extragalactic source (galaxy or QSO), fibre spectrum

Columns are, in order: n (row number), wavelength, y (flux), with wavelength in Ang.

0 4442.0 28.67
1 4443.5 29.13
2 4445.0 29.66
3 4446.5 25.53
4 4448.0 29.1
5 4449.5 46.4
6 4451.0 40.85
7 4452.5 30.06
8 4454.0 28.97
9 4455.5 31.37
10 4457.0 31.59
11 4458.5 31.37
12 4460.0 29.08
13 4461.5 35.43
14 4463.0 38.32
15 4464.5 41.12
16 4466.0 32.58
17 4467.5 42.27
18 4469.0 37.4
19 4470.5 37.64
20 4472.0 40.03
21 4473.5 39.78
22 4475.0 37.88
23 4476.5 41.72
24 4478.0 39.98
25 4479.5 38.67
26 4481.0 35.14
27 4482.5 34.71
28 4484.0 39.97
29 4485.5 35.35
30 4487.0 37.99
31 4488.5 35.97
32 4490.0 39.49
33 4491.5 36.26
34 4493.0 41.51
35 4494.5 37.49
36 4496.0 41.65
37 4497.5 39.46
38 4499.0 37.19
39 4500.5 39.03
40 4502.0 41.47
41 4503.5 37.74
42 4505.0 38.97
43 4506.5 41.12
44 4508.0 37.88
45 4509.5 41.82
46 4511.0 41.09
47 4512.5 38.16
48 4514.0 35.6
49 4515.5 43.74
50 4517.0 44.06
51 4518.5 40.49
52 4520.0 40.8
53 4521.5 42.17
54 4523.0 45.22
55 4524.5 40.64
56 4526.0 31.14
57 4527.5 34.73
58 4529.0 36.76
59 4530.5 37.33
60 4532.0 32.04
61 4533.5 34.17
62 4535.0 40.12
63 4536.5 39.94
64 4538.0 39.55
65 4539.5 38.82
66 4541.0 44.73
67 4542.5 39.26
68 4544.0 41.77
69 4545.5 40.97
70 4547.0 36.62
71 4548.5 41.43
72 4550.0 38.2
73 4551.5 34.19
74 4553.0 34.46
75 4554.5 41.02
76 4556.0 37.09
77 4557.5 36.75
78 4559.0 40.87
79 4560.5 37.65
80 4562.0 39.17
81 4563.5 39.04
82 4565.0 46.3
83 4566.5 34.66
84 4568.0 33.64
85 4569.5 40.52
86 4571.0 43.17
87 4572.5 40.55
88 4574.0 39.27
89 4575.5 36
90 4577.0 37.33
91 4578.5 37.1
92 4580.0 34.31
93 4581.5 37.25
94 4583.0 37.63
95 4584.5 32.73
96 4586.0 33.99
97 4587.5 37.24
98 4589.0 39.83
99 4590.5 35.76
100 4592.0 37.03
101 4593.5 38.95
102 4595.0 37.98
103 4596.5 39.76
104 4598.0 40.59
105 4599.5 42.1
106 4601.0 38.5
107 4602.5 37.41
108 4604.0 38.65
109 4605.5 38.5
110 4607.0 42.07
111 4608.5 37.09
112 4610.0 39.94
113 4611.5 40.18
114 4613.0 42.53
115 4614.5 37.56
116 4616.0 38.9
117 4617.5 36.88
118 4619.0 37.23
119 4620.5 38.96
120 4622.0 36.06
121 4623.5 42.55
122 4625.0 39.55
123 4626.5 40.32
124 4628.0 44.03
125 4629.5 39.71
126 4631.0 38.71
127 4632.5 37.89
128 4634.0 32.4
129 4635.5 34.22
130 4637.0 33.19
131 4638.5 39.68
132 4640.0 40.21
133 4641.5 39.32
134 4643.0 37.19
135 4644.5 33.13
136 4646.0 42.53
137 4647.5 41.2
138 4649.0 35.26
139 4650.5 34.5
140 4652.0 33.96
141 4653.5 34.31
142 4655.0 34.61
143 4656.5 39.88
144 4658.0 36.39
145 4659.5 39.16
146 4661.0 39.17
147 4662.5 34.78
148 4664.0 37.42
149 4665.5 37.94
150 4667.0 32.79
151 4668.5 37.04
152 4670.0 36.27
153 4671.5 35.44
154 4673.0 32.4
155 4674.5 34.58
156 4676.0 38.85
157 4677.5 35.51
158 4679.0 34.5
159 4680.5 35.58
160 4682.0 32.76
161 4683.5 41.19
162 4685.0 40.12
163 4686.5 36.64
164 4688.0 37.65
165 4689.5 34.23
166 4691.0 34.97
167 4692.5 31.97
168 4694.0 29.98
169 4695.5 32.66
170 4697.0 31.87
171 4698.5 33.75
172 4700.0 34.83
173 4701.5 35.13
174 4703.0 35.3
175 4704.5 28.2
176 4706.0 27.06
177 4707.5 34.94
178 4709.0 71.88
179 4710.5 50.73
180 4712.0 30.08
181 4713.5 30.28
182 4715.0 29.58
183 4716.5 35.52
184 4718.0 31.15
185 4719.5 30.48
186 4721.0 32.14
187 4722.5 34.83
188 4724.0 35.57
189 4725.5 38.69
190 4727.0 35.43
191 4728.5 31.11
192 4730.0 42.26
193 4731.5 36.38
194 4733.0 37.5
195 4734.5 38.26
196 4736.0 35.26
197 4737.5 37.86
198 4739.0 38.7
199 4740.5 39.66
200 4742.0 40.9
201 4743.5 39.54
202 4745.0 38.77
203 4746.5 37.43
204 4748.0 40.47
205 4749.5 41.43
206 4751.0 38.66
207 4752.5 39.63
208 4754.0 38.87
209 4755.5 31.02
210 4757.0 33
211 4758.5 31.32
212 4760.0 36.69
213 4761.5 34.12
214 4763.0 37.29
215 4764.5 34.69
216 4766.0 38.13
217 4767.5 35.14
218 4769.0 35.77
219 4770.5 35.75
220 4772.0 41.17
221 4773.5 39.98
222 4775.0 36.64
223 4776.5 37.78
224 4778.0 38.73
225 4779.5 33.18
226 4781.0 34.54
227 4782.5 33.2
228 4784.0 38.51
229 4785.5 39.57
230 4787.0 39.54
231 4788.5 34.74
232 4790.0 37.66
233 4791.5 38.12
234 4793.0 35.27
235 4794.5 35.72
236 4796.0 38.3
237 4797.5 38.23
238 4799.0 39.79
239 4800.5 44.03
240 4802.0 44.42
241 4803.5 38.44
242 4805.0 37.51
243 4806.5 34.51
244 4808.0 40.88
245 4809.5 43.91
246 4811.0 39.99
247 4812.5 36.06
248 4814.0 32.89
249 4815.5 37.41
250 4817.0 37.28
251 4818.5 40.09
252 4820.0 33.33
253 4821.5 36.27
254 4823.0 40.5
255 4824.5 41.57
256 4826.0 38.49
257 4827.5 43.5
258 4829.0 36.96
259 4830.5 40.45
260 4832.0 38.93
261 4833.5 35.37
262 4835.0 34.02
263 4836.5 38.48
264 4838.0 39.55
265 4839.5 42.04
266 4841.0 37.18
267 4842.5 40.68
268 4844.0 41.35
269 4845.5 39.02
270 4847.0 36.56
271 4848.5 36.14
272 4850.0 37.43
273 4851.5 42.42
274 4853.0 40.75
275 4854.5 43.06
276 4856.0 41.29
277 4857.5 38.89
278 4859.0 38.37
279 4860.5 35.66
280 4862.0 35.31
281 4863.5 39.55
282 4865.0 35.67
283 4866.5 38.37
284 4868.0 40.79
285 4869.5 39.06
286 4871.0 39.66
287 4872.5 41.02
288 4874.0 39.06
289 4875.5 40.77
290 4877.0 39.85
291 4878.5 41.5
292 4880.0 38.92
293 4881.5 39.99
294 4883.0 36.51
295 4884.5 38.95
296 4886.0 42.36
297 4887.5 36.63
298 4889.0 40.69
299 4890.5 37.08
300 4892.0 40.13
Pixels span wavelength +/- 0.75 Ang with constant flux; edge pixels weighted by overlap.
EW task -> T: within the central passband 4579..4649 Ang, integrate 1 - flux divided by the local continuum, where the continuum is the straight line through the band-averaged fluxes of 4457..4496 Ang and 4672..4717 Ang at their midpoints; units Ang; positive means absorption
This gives -3.6 Ang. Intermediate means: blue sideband 37.5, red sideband 35.8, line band 38.3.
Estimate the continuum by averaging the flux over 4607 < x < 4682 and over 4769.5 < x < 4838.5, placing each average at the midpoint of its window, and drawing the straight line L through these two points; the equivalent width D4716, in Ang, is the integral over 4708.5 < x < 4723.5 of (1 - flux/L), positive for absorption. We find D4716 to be 0.2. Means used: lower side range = 37.4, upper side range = 38.1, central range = 37.1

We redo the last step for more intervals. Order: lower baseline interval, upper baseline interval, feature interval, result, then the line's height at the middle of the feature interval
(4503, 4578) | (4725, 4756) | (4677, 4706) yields 3.0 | 38.3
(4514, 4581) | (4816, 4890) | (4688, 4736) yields 4.3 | 38.9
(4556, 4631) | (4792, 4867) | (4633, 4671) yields 1.9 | 38.6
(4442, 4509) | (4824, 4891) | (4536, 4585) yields -1.8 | 37.2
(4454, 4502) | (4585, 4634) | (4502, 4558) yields -1.6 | 37.9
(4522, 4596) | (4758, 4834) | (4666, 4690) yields 1.2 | 37.9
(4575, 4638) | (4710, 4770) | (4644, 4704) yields 2.3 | 37.2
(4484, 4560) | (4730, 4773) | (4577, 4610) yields 0.5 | 38.4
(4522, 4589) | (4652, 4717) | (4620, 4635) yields -0.8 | 36.9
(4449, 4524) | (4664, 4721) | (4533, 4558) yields -0.9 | 37.5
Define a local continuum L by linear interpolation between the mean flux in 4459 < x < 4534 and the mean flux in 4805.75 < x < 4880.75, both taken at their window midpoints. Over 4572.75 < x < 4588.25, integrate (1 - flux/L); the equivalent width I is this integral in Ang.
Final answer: 0.8 Ang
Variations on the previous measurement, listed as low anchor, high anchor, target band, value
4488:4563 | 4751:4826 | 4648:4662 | 0.7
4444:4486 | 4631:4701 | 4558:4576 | -1.7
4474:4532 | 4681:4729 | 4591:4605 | -0.6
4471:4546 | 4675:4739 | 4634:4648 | -0.2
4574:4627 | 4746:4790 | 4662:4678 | 0.8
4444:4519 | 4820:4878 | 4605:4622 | -0.4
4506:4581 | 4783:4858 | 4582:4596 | 0.7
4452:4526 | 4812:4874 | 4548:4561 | 0.1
